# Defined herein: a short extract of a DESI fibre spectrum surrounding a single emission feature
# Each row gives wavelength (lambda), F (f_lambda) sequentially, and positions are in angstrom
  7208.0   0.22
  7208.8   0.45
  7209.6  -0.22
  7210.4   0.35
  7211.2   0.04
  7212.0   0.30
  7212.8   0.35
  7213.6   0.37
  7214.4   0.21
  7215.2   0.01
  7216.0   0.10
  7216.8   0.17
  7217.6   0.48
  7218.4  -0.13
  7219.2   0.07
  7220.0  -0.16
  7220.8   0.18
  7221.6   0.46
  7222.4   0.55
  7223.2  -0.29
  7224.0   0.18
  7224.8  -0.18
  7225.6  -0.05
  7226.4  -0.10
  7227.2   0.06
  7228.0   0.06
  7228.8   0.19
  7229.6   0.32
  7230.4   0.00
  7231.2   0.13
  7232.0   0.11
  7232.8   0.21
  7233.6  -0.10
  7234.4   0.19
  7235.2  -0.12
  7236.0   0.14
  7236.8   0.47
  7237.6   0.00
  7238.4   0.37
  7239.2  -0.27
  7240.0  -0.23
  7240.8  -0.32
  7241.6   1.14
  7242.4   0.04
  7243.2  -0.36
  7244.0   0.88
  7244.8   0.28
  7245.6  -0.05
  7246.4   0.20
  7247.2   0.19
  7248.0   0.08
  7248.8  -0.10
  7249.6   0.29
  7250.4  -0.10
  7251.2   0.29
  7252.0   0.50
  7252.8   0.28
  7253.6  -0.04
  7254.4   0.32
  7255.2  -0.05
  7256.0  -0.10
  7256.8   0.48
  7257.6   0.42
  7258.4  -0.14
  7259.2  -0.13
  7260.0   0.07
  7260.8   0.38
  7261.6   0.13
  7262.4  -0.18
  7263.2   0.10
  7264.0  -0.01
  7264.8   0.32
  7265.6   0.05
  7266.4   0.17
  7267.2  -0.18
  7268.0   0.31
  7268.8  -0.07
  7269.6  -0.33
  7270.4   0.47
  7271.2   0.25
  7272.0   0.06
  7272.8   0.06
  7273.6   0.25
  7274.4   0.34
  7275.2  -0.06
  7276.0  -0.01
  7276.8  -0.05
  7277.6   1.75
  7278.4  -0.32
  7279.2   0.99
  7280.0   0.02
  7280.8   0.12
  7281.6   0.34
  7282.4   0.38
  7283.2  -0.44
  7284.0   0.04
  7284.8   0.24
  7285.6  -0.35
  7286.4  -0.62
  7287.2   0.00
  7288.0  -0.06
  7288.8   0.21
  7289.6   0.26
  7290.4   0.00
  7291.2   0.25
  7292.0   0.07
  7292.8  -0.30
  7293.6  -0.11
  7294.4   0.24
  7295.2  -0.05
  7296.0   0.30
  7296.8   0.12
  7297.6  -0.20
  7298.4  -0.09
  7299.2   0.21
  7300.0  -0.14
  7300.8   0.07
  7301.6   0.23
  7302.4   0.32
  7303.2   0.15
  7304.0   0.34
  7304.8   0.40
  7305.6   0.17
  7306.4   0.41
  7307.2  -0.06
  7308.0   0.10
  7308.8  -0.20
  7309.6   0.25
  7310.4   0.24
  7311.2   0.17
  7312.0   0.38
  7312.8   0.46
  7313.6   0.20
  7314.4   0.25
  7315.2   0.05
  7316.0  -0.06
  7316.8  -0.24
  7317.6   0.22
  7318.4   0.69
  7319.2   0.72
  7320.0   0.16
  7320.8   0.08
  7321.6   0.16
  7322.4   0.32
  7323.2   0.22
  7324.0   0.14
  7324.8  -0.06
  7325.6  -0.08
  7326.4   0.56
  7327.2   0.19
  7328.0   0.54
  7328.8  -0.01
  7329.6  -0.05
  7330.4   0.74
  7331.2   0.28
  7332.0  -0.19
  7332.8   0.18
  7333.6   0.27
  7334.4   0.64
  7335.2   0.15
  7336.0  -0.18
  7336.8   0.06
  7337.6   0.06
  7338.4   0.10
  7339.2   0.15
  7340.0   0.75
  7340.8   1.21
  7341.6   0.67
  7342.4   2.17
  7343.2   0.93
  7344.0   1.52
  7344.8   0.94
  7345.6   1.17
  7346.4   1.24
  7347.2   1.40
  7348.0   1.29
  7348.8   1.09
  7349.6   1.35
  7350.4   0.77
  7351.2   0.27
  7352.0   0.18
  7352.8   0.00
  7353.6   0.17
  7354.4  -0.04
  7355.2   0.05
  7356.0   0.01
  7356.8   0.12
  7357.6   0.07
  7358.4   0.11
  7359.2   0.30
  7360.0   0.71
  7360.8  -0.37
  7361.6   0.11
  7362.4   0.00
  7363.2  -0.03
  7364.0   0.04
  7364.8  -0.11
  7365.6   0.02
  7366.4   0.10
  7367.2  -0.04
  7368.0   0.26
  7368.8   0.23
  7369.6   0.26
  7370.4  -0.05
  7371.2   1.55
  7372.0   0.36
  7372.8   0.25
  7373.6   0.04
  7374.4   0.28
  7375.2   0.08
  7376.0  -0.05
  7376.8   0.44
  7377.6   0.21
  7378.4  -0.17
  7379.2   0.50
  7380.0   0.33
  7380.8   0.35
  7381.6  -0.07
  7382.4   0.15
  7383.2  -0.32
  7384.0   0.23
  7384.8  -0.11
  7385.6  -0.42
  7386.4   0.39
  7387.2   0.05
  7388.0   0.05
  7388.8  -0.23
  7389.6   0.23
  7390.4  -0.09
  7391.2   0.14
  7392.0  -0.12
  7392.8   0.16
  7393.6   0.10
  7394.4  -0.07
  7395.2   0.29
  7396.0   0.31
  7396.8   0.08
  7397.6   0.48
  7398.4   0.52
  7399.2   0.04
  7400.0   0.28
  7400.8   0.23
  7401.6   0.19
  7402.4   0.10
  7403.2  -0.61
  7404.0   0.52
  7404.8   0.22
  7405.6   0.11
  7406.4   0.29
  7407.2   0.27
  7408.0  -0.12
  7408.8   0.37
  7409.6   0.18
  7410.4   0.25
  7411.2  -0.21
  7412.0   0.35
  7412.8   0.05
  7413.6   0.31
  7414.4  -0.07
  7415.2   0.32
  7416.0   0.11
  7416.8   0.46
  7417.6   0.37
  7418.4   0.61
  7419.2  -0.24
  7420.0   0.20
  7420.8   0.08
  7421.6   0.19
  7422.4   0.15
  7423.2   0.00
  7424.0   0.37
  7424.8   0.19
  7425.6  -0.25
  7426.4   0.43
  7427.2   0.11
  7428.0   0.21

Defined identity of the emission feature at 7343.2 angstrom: [O II] 3727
